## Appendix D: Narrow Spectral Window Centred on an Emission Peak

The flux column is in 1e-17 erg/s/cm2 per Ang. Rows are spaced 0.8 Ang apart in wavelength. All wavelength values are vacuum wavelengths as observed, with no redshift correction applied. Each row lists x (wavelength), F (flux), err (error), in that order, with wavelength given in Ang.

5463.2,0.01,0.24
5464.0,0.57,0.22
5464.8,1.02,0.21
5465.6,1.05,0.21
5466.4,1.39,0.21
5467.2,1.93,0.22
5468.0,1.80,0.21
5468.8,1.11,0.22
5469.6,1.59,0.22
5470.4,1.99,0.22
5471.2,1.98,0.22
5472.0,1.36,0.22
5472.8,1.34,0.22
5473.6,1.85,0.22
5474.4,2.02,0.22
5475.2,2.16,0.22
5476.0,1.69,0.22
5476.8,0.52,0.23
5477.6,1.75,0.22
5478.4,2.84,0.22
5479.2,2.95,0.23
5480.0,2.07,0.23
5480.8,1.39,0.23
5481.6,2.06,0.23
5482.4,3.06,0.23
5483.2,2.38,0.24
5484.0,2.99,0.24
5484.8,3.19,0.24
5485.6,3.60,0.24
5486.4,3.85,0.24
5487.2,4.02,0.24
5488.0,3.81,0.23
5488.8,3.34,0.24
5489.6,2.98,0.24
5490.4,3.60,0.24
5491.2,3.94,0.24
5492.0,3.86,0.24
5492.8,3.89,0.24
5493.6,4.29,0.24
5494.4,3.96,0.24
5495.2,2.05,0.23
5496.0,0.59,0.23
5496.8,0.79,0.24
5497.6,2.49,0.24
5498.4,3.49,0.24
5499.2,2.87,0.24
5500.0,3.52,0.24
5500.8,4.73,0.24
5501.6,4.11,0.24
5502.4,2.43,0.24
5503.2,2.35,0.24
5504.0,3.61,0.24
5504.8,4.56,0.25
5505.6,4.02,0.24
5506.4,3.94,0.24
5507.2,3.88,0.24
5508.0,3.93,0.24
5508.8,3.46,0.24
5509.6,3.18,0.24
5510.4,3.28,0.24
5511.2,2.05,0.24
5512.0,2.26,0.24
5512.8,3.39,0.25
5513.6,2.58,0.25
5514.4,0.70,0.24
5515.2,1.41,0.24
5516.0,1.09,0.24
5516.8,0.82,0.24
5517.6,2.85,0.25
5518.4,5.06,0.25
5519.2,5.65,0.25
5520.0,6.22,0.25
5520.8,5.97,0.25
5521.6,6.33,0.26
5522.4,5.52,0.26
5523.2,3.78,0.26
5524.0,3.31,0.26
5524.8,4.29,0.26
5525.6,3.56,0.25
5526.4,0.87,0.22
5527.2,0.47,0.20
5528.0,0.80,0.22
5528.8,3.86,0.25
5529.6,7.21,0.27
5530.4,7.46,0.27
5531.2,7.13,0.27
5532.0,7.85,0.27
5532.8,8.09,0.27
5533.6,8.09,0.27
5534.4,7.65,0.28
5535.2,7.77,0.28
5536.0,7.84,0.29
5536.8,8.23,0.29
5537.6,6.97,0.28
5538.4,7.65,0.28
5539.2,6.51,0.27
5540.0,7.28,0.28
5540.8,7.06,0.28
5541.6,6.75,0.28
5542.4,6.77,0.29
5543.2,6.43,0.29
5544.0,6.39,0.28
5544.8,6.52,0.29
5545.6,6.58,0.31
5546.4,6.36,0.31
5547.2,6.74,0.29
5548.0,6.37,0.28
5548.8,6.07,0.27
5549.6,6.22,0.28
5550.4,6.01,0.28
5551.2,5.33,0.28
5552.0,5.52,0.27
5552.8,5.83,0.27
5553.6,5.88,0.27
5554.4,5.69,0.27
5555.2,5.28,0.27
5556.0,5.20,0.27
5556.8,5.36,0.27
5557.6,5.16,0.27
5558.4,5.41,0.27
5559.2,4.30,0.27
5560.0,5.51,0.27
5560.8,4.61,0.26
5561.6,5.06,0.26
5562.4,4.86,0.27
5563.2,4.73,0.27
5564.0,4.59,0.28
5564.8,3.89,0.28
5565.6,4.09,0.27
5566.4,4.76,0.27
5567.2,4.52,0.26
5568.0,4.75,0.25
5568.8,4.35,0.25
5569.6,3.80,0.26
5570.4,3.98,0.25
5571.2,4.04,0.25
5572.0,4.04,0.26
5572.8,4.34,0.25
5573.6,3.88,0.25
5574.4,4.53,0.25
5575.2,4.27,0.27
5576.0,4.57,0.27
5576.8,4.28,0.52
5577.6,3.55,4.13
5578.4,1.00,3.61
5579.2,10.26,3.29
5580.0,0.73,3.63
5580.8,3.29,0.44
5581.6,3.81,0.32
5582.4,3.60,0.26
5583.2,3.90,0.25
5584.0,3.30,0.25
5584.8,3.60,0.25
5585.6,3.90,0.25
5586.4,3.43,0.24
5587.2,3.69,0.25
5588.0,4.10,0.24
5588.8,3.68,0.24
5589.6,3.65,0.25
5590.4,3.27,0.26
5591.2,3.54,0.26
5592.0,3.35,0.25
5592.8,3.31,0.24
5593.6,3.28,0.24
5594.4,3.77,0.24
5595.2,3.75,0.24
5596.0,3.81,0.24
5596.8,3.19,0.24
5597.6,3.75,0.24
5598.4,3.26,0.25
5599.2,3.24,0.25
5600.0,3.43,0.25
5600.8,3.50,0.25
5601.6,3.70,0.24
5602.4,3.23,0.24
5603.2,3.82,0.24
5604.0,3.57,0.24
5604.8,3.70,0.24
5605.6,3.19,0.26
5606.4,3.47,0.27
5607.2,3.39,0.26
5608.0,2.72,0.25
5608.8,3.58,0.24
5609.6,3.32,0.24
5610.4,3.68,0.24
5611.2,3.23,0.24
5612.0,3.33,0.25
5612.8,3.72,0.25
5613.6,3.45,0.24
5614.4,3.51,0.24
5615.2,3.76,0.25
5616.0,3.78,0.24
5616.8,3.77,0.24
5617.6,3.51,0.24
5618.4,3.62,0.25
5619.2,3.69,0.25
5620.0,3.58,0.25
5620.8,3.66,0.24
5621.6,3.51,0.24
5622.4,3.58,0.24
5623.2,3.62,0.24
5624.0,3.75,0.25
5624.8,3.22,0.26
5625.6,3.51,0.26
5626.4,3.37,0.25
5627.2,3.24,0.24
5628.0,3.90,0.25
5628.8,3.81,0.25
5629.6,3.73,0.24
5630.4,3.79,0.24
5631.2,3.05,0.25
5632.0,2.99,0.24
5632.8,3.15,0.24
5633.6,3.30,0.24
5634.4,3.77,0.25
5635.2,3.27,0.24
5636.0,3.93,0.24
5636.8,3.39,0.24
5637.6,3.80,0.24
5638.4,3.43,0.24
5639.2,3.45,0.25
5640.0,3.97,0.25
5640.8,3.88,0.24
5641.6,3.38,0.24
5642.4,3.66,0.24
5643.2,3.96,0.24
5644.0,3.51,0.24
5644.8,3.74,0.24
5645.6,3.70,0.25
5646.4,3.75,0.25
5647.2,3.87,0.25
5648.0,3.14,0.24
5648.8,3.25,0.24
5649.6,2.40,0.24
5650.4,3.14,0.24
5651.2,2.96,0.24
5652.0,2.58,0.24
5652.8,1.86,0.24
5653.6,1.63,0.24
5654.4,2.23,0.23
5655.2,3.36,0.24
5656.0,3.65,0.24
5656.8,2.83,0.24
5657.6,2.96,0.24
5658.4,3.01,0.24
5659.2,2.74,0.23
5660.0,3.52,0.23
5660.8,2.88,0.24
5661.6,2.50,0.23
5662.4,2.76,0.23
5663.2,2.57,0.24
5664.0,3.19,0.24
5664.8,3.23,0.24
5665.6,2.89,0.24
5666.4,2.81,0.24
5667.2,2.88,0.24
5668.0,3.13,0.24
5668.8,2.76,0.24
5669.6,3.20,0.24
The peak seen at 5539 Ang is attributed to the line Lyman alpha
